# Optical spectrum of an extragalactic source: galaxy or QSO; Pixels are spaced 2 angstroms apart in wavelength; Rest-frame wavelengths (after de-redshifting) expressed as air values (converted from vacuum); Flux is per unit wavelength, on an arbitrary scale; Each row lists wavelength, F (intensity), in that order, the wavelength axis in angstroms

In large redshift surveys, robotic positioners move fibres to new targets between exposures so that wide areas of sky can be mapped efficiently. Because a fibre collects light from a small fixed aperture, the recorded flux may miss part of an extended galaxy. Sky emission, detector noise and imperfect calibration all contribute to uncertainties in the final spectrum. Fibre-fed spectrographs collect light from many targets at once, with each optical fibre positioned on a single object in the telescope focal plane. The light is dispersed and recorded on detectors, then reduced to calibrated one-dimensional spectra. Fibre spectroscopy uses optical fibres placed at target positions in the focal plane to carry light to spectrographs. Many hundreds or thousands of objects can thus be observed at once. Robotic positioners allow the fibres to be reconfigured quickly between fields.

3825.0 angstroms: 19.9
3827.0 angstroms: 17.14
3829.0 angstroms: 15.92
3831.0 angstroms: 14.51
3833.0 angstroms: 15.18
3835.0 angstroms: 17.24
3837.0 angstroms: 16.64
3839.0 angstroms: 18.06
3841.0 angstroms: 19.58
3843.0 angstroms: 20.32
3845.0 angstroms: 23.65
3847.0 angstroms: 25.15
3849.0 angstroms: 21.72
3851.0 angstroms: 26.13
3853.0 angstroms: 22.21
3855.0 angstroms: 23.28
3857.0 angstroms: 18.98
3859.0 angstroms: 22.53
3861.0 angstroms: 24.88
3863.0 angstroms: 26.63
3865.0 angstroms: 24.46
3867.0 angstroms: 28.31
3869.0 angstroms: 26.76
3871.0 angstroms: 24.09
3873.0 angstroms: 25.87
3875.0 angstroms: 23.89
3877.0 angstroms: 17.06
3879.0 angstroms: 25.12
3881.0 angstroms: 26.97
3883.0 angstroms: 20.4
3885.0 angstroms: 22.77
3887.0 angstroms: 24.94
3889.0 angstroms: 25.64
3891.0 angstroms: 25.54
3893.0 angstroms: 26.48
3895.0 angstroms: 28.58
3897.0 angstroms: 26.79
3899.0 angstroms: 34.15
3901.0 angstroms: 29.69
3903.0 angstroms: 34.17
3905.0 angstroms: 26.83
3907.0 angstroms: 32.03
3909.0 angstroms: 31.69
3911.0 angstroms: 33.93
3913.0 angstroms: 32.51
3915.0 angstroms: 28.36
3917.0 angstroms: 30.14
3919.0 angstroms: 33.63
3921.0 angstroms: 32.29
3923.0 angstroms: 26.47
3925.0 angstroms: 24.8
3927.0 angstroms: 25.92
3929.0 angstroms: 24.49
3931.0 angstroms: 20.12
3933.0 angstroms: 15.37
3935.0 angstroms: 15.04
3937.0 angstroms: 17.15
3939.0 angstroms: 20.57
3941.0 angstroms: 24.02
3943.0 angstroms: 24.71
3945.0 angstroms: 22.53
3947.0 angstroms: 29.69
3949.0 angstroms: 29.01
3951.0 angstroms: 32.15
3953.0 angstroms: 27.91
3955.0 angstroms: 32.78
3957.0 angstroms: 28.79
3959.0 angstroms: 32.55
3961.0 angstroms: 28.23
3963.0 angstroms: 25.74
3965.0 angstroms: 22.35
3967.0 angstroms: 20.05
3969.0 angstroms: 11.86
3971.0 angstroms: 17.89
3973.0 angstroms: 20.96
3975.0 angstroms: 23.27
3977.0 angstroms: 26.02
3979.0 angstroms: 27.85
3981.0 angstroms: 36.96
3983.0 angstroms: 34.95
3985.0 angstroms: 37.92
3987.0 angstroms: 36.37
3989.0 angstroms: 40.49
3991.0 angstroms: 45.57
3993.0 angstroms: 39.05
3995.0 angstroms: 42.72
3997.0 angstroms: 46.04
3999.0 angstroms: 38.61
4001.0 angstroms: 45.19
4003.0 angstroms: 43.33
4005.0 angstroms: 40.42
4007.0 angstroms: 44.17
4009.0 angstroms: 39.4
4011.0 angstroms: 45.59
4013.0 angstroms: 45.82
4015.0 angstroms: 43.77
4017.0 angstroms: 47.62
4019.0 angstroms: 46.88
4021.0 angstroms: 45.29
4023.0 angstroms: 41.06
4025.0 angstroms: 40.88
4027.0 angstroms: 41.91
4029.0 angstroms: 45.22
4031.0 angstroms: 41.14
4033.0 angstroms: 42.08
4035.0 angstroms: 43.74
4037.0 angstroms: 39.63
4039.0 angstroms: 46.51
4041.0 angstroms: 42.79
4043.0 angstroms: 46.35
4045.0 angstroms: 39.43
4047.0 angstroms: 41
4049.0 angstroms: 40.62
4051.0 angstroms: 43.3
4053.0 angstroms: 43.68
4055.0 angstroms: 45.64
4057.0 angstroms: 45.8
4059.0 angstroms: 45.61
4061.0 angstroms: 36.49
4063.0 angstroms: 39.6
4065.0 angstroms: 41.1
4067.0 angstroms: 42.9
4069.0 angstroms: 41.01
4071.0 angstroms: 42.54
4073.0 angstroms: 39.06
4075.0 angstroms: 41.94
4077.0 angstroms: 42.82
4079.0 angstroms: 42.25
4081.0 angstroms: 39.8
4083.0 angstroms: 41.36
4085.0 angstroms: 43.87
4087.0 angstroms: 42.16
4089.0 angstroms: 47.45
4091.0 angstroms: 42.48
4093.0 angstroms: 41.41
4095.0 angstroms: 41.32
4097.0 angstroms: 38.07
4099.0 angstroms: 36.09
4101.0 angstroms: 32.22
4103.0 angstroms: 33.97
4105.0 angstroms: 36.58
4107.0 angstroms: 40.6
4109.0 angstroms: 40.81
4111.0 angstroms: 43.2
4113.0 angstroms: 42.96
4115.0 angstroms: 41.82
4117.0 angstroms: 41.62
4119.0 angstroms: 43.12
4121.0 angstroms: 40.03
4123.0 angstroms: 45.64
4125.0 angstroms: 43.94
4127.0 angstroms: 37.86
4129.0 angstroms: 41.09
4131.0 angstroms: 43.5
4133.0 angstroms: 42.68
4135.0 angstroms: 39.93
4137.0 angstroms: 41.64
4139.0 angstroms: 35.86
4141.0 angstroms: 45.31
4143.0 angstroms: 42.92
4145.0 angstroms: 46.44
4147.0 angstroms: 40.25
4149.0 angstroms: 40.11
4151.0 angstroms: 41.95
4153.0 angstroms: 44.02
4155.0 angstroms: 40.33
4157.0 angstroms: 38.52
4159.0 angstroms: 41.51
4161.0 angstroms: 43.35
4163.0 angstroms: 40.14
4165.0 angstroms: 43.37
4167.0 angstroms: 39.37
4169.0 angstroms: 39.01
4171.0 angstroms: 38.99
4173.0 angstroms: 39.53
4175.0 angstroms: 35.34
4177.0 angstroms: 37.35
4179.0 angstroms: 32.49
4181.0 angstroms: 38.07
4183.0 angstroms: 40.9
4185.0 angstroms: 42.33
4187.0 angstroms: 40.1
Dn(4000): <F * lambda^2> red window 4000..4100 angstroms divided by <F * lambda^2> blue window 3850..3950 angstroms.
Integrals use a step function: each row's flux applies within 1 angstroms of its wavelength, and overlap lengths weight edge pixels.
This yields 1.78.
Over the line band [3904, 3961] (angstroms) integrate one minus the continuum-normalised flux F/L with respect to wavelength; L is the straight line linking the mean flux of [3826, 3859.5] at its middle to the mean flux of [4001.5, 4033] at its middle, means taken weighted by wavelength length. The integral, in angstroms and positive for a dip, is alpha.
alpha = 8.6 angstroms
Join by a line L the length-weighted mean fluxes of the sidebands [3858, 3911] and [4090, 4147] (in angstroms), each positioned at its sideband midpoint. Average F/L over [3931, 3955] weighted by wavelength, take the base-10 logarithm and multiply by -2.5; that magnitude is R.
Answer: 0.26 mag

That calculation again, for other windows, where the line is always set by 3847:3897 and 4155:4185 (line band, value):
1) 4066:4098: -0.20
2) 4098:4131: -0.10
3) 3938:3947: 0.18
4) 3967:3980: 0.36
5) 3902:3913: -0.21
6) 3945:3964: -0.03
